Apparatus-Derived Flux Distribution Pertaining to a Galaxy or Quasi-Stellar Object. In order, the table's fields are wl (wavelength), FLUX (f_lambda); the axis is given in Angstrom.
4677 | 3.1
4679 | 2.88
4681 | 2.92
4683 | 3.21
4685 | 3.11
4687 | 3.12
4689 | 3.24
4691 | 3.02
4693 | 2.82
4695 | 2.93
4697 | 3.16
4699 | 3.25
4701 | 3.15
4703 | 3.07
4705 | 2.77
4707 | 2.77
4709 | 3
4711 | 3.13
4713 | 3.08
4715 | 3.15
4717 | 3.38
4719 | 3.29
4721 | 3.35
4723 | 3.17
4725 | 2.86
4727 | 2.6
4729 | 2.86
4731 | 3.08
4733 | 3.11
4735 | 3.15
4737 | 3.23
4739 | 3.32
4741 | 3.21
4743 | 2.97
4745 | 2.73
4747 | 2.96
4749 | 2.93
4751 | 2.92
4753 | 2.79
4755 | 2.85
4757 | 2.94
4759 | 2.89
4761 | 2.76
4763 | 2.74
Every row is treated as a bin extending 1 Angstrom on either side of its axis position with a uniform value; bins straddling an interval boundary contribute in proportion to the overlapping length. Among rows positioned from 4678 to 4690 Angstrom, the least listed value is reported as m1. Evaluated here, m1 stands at 2.88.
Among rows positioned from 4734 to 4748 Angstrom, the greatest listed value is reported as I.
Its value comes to 3.32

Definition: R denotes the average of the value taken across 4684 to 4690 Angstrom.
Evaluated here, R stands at 3.16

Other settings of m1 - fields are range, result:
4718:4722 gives 3.29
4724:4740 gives 2.6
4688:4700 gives 2.82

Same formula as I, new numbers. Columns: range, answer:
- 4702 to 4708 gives 3.07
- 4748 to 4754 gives 2.93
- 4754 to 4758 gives 2.94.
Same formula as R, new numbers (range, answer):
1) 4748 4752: 2.92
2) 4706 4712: 2.97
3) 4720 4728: 3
